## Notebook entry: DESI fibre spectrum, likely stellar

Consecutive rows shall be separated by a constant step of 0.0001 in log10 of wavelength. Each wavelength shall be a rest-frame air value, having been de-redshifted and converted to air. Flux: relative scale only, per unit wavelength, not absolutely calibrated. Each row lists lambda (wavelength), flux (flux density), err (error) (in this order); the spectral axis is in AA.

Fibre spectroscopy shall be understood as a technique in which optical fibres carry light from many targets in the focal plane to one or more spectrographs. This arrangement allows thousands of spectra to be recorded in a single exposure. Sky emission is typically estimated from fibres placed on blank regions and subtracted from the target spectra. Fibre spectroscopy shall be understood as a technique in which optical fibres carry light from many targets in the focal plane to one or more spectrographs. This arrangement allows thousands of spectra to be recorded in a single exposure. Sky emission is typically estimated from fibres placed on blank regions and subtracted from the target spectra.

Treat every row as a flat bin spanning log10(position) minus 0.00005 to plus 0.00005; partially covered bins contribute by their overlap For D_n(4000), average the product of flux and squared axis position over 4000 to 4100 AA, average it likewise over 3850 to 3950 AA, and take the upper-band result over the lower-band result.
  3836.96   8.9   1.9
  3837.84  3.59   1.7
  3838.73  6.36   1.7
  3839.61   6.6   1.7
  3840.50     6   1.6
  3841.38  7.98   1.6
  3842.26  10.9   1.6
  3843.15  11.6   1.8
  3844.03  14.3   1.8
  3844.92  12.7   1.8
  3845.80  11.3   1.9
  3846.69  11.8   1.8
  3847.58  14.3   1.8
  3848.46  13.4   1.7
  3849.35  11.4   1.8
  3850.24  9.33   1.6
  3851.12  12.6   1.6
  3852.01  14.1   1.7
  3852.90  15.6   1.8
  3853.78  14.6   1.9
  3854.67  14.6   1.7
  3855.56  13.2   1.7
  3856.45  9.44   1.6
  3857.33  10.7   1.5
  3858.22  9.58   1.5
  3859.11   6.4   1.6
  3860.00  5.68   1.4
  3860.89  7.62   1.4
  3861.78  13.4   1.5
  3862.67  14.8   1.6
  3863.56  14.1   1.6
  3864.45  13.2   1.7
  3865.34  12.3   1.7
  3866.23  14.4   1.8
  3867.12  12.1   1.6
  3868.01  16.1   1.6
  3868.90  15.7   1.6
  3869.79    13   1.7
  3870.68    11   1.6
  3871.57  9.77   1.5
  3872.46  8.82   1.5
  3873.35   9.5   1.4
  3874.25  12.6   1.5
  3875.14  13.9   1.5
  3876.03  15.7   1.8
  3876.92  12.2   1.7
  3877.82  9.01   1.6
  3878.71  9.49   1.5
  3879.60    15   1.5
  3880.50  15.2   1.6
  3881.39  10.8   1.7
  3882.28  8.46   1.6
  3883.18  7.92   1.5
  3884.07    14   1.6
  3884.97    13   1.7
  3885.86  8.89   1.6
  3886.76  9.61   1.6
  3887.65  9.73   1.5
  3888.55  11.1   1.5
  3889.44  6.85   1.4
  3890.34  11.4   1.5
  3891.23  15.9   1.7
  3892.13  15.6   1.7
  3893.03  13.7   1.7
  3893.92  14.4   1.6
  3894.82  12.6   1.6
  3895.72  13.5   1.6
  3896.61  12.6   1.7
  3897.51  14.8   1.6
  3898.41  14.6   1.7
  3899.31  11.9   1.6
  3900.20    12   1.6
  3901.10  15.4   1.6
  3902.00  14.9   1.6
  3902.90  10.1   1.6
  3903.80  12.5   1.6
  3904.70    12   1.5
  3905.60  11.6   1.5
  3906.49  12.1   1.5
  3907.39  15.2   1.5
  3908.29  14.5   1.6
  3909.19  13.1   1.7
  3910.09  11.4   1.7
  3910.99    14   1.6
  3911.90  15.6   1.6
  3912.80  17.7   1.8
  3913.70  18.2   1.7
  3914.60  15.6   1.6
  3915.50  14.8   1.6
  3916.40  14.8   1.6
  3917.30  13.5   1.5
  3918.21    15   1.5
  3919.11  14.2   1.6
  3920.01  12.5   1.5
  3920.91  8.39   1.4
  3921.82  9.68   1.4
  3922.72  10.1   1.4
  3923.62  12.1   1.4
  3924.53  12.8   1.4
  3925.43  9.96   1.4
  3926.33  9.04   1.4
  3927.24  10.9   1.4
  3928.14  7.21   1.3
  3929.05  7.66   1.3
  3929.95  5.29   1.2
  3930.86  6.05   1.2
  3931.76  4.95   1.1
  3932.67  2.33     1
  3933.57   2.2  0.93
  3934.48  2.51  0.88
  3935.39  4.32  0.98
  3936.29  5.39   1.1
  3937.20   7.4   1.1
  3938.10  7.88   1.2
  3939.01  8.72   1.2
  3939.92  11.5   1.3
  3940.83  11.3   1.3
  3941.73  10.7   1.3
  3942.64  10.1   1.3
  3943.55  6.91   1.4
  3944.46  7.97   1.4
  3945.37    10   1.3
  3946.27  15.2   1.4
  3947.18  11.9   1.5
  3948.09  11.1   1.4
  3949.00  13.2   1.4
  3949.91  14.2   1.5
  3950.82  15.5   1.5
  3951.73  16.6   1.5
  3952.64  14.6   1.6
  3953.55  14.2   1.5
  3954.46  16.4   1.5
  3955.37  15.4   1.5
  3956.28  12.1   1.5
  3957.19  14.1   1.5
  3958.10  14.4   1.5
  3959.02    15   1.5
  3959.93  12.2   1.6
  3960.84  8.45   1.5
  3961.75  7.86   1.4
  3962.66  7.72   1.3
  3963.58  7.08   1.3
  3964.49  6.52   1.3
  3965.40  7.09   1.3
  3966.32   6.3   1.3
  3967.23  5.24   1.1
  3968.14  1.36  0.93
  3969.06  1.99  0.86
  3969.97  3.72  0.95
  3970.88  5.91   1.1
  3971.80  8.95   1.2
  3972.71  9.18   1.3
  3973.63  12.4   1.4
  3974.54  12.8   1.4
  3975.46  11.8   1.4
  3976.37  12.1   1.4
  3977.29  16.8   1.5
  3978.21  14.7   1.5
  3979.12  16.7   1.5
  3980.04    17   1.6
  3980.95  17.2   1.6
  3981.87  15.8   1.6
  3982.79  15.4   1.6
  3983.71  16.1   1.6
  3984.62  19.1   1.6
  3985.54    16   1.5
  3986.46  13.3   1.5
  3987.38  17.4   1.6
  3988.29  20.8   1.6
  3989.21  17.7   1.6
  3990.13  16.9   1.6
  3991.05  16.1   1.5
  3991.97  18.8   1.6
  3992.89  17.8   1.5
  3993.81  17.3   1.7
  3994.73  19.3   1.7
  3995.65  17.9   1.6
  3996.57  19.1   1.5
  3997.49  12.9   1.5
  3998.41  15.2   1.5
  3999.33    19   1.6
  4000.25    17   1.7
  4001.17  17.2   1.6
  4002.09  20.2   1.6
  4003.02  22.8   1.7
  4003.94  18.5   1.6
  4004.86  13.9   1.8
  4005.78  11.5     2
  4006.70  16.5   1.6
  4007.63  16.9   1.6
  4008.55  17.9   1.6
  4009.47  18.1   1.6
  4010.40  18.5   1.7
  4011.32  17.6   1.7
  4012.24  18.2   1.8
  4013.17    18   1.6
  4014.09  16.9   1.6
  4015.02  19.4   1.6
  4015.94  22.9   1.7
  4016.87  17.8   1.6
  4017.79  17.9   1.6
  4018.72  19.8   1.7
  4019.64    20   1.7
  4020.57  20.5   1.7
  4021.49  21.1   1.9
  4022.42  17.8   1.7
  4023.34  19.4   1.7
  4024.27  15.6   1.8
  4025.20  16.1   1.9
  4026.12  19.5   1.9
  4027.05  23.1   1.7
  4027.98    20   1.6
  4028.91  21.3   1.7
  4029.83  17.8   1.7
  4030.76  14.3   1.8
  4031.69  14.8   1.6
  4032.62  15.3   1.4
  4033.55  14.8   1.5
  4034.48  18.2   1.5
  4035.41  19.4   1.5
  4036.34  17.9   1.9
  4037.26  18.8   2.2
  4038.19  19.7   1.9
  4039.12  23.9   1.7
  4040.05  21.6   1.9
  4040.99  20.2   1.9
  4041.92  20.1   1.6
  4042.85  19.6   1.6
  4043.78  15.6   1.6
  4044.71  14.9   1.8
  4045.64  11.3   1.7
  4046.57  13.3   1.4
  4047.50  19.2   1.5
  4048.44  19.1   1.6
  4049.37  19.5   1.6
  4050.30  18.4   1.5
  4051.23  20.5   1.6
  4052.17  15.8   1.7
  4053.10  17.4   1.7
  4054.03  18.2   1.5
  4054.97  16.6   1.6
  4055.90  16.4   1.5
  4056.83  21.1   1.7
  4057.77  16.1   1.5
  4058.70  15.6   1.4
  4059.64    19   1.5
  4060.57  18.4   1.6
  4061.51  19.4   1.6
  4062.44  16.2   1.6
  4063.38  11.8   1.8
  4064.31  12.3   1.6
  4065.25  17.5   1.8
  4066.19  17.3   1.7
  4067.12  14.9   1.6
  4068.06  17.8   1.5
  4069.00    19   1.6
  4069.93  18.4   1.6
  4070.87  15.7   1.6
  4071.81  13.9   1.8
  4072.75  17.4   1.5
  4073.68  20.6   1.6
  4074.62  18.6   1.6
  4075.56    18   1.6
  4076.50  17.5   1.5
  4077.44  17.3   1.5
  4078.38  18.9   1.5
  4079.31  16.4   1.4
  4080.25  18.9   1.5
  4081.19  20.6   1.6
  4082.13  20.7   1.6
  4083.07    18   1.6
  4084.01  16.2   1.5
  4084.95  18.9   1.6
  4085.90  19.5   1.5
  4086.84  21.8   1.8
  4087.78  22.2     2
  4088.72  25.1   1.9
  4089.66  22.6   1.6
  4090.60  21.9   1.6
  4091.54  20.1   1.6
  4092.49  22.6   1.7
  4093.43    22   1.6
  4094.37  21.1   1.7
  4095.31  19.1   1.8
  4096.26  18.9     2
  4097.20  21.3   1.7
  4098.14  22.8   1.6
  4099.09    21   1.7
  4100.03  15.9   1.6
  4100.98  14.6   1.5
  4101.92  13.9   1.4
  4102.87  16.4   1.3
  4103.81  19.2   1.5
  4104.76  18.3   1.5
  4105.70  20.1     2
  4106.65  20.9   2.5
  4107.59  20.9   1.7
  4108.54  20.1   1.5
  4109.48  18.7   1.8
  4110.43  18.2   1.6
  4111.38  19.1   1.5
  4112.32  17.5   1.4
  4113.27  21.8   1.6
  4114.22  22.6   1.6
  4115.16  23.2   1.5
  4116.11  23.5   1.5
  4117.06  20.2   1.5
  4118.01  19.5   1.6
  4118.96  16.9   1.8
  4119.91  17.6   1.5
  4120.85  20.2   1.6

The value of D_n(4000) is 1.7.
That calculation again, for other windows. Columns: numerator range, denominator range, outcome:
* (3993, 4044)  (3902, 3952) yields 1.76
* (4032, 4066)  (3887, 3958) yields 1.61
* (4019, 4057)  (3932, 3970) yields 2.00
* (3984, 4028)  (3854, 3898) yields 1.61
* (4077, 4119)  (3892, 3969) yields 1.94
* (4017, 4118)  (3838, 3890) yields 1.81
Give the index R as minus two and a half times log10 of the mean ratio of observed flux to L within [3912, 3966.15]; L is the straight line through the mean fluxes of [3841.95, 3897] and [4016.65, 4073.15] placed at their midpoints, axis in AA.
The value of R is 0.314 mag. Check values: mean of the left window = 12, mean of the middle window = 10.7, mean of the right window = 17.8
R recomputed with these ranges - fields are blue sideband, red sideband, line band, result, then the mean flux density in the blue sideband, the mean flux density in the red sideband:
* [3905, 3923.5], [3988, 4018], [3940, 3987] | 0.33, 13.6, 17.8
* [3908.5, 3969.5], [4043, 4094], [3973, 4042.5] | -0.21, 10.5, 18.1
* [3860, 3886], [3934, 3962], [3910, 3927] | -0.14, 12.1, 11.2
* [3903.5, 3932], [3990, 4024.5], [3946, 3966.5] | 0.20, 12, 18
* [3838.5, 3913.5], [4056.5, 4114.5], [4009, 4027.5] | -0.14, 12.1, 18.7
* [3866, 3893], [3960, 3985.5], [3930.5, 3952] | 0.22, 11.9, 10.7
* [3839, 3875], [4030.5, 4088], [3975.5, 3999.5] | -0.07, 11.7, 17.7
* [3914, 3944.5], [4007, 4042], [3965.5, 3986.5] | 0.21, 9.28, 18.7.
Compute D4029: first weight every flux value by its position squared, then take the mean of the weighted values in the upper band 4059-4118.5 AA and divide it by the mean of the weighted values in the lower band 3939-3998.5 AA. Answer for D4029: 1.57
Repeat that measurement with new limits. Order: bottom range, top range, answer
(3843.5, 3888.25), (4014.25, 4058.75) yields 1.67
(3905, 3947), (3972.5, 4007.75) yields 1.61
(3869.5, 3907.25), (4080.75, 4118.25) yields 1.84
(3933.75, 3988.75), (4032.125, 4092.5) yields 1.68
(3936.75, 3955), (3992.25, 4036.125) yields 1.58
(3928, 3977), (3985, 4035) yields 1.96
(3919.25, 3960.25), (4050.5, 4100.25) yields 1.93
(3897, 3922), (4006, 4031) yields 1.44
